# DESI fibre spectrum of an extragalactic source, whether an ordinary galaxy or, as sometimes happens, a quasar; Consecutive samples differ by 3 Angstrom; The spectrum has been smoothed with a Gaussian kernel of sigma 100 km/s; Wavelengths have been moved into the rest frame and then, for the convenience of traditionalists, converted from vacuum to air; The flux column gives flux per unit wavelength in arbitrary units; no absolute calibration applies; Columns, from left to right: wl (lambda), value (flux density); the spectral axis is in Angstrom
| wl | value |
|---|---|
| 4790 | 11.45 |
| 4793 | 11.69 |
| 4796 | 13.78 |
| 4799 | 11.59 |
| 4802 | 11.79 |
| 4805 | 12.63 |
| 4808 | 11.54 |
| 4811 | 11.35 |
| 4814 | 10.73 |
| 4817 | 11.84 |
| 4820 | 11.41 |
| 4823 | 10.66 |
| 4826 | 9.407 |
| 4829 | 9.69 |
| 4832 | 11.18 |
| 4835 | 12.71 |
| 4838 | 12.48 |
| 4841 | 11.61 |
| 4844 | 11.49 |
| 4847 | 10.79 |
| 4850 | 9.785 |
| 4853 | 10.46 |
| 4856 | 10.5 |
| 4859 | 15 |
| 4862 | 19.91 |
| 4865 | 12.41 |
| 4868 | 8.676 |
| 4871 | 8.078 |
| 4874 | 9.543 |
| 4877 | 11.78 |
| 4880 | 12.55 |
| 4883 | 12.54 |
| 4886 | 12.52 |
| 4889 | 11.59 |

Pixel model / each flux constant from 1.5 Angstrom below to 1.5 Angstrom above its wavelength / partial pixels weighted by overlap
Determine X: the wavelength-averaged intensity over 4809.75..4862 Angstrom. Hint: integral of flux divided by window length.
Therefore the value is 11.5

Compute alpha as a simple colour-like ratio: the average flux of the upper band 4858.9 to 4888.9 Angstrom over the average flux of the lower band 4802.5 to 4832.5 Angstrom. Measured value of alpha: 1.10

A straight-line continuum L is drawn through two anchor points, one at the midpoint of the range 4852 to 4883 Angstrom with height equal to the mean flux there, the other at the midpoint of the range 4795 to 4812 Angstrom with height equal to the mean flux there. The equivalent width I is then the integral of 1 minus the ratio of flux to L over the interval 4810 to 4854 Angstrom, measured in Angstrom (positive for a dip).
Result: 3.6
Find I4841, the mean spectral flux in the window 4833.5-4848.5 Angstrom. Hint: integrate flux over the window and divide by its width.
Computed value 11.8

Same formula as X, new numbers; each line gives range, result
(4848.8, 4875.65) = 11.6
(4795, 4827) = 11.5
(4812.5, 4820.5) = 11.3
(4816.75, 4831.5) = 10.5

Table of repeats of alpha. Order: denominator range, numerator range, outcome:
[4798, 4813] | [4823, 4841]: 0.94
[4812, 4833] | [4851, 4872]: 1.14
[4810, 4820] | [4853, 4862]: 1.20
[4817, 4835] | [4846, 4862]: 1.13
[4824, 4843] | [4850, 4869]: 1.14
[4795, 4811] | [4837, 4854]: 0.91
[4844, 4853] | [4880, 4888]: 1.19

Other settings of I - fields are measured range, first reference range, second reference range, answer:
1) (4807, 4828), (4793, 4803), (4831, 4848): 1.9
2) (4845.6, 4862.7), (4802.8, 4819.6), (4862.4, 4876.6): -2.4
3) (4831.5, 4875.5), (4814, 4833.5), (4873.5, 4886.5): -1.3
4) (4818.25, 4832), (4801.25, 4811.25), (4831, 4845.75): 1.7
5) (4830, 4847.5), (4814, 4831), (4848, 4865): 0.1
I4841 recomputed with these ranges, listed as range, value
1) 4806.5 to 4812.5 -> 11.4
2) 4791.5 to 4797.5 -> 12.7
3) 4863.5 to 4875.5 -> 9.68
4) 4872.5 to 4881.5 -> 11.3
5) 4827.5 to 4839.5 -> 11.5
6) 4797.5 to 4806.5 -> 12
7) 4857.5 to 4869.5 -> 14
